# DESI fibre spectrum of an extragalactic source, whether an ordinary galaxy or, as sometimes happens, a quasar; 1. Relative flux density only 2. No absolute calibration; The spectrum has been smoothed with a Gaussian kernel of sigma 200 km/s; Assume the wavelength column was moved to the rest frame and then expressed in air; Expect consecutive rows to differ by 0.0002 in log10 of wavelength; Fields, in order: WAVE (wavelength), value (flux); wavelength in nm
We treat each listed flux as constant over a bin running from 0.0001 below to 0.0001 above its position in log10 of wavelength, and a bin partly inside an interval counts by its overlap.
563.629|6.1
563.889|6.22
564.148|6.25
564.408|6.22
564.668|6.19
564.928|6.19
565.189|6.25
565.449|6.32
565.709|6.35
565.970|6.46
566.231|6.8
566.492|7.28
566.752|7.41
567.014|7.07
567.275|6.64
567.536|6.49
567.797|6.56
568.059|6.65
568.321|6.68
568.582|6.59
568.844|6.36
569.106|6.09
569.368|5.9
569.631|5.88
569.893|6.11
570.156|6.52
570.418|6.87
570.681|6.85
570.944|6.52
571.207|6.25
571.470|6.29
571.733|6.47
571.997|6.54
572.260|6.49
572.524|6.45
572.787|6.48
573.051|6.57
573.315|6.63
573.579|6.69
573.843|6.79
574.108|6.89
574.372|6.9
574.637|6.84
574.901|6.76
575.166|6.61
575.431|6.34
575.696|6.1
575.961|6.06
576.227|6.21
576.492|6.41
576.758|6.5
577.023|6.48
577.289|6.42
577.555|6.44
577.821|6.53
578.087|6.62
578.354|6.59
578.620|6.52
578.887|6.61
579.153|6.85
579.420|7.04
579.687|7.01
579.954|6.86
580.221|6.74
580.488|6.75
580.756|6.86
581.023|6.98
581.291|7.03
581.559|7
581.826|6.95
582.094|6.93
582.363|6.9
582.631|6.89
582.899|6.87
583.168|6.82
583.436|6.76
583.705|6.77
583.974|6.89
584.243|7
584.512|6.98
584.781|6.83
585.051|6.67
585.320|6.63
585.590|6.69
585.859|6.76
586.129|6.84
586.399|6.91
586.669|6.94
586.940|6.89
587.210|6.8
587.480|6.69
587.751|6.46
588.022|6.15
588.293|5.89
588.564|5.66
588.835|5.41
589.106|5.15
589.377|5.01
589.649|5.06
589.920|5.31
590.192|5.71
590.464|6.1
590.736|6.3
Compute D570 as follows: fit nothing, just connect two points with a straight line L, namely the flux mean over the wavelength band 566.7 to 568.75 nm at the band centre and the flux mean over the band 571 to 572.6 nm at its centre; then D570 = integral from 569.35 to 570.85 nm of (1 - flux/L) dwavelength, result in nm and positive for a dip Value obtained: 0.03 nm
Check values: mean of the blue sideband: 6.73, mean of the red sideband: 6.42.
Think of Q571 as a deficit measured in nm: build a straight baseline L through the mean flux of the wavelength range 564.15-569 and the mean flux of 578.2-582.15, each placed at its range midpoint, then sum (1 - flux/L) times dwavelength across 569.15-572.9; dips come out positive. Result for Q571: 0.151 nm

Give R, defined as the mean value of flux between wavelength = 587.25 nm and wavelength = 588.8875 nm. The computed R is 6.12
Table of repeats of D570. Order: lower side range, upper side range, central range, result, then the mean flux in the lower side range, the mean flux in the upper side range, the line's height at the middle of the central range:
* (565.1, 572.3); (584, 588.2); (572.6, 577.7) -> 0.06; 6.53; 6.74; 6.61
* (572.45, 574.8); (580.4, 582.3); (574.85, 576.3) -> 0.09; 6.7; 6.93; 6.76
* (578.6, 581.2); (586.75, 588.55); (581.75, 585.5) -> -0.11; 6.84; 6.44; 6.64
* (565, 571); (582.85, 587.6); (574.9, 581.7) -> 0.08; 6.55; 6.82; 6.71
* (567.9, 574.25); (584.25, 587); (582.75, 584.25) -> -0.02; 6.48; 6.82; 6.77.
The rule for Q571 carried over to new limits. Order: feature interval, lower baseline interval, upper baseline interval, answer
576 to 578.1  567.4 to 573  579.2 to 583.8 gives 0.09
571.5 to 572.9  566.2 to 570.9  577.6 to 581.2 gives 0.04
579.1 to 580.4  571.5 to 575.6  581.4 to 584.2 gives -0.02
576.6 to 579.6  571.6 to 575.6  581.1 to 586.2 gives 0.06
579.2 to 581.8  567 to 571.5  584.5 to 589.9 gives -0.23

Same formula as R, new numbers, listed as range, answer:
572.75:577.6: 6.53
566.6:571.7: 6.52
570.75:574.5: 6.57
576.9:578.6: 6.51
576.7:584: 6.77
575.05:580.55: 6.55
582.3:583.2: 6.87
